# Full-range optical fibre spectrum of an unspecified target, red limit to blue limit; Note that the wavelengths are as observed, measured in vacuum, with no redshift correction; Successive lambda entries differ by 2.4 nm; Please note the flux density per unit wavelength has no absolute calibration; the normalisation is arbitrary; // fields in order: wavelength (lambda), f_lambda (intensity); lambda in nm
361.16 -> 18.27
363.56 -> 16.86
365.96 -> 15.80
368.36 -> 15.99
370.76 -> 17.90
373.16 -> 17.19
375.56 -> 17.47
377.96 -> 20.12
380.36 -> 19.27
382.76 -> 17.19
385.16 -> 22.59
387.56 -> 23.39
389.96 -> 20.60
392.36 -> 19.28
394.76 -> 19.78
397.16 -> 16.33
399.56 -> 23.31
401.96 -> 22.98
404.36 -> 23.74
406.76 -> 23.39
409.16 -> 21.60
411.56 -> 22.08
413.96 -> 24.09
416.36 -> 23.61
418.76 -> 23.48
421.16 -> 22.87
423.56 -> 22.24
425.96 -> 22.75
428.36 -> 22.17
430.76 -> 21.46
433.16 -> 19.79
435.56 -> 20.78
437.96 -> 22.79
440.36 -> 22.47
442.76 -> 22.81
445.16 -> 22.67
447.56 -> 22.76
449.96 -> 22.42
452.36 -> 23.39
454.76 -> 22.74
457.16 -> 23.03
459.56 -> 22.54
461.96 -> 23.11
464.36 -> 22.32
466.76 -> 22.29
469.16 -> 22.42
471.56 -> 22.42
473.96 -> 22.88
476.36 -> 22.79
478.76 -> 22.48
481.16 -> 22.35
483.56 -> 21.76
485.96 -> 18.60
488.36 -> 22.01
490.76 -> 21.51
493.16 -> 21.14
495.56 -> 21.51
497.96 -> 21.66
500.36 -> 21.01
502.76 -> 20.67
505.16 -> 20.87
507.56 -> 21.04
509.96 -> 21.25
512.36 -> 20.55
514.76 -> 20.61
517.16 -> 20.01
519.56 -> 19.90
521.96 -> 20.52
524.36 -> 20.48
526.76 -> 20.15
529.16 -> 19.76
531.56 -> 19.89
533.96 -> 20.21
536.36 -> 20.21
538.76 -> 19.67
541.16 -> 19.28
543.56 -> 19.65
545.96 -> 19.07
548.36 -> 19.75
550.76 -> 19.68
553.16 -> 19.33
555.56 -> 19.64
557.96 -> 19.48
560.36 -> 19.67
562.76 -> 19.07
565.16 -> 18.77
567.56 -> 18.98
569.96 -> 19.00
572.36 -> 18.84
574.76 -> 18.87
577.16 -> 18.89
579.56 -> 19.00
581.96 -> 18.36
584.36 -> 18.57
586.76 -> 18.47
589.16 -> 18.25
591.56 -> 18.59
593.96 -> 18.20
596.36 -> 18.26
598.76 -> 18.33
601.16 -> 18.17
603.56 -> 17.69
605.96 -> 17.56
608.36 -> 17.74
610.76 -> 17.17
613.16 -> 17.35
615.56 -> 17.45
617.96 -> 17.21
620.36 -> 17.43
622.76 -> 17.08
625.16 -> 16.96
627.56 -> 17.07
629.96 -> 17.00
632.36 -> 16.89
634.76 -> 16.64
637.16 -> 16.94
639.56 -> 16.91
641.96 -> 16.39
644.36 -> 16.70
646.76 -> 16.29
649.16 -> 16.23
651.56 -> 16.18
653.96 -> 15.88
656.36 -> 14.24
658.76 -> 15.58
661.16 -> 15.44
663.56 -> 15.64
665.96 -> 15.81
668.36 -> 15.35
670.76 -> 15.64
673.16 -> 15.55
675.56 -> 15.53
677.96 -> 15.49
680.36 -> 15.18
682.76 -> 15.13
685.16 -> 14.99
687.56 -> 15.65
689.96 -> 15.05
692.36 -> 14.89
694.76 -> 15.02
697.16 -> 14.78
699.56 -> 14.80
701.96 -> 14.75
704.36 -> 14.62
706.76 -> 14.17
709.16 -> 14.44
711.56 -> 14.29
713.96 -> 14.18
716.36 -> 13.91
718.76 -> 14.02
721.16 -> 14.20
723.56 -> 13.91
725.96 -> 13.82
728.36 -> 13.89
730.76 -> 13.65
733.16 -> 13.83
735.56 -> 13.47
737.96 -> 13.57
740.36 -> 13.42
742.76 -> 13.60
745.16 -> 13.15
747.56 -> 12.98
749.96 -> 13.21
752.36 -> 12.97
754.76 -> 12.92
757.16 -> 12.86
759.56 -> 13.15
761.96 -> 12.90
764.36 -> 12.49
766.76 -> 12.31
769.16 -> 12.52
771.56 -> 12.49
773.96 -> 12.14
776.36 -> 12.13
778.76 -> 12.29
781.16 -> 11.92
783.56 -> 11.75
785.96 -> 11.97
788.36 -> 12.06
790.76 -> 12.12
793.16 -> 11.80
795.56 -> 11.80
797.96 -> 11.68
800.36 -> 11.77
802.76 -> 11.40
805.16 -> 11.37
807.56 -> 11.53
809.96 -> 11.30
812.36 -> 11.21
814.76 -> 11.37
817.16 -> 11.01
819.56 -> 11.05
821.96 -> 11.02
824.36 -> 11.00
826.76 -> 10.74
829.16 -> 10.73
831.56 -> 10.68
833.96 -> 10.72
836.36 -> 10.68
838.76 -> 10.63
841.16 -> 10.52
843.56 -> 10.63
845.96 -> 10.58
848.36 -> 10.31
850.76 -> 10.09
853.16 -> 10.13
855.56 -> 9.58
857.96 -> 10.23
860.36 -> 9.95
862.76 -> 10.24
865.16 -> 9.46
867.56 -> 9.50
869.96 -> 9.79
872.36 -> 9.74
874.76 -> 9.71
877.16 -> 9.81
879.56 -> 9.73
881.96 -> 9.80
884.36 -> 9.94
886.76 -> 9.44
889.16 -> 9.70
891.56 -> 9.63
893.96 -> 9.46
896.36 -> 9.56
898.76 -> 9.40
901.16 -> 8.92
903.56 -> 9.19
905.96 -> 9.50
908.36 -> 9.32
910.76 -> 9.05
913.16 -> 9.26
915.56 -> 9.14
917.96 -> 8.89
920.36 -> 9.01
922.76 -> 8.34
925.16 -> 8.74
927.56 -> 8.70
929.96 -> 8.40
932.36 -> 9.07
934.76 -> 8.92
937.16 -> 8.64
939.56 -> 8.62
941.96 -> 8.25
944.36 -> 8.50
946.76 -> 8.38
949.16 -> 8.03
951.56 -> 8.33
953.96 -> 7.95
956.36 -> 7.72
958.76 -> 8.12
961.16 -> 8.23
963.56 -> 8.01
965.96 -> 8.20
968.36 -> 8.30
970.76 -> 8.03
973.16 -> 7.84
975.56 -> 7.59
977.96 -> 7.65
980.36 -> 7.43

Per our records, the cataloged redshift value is 0.00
